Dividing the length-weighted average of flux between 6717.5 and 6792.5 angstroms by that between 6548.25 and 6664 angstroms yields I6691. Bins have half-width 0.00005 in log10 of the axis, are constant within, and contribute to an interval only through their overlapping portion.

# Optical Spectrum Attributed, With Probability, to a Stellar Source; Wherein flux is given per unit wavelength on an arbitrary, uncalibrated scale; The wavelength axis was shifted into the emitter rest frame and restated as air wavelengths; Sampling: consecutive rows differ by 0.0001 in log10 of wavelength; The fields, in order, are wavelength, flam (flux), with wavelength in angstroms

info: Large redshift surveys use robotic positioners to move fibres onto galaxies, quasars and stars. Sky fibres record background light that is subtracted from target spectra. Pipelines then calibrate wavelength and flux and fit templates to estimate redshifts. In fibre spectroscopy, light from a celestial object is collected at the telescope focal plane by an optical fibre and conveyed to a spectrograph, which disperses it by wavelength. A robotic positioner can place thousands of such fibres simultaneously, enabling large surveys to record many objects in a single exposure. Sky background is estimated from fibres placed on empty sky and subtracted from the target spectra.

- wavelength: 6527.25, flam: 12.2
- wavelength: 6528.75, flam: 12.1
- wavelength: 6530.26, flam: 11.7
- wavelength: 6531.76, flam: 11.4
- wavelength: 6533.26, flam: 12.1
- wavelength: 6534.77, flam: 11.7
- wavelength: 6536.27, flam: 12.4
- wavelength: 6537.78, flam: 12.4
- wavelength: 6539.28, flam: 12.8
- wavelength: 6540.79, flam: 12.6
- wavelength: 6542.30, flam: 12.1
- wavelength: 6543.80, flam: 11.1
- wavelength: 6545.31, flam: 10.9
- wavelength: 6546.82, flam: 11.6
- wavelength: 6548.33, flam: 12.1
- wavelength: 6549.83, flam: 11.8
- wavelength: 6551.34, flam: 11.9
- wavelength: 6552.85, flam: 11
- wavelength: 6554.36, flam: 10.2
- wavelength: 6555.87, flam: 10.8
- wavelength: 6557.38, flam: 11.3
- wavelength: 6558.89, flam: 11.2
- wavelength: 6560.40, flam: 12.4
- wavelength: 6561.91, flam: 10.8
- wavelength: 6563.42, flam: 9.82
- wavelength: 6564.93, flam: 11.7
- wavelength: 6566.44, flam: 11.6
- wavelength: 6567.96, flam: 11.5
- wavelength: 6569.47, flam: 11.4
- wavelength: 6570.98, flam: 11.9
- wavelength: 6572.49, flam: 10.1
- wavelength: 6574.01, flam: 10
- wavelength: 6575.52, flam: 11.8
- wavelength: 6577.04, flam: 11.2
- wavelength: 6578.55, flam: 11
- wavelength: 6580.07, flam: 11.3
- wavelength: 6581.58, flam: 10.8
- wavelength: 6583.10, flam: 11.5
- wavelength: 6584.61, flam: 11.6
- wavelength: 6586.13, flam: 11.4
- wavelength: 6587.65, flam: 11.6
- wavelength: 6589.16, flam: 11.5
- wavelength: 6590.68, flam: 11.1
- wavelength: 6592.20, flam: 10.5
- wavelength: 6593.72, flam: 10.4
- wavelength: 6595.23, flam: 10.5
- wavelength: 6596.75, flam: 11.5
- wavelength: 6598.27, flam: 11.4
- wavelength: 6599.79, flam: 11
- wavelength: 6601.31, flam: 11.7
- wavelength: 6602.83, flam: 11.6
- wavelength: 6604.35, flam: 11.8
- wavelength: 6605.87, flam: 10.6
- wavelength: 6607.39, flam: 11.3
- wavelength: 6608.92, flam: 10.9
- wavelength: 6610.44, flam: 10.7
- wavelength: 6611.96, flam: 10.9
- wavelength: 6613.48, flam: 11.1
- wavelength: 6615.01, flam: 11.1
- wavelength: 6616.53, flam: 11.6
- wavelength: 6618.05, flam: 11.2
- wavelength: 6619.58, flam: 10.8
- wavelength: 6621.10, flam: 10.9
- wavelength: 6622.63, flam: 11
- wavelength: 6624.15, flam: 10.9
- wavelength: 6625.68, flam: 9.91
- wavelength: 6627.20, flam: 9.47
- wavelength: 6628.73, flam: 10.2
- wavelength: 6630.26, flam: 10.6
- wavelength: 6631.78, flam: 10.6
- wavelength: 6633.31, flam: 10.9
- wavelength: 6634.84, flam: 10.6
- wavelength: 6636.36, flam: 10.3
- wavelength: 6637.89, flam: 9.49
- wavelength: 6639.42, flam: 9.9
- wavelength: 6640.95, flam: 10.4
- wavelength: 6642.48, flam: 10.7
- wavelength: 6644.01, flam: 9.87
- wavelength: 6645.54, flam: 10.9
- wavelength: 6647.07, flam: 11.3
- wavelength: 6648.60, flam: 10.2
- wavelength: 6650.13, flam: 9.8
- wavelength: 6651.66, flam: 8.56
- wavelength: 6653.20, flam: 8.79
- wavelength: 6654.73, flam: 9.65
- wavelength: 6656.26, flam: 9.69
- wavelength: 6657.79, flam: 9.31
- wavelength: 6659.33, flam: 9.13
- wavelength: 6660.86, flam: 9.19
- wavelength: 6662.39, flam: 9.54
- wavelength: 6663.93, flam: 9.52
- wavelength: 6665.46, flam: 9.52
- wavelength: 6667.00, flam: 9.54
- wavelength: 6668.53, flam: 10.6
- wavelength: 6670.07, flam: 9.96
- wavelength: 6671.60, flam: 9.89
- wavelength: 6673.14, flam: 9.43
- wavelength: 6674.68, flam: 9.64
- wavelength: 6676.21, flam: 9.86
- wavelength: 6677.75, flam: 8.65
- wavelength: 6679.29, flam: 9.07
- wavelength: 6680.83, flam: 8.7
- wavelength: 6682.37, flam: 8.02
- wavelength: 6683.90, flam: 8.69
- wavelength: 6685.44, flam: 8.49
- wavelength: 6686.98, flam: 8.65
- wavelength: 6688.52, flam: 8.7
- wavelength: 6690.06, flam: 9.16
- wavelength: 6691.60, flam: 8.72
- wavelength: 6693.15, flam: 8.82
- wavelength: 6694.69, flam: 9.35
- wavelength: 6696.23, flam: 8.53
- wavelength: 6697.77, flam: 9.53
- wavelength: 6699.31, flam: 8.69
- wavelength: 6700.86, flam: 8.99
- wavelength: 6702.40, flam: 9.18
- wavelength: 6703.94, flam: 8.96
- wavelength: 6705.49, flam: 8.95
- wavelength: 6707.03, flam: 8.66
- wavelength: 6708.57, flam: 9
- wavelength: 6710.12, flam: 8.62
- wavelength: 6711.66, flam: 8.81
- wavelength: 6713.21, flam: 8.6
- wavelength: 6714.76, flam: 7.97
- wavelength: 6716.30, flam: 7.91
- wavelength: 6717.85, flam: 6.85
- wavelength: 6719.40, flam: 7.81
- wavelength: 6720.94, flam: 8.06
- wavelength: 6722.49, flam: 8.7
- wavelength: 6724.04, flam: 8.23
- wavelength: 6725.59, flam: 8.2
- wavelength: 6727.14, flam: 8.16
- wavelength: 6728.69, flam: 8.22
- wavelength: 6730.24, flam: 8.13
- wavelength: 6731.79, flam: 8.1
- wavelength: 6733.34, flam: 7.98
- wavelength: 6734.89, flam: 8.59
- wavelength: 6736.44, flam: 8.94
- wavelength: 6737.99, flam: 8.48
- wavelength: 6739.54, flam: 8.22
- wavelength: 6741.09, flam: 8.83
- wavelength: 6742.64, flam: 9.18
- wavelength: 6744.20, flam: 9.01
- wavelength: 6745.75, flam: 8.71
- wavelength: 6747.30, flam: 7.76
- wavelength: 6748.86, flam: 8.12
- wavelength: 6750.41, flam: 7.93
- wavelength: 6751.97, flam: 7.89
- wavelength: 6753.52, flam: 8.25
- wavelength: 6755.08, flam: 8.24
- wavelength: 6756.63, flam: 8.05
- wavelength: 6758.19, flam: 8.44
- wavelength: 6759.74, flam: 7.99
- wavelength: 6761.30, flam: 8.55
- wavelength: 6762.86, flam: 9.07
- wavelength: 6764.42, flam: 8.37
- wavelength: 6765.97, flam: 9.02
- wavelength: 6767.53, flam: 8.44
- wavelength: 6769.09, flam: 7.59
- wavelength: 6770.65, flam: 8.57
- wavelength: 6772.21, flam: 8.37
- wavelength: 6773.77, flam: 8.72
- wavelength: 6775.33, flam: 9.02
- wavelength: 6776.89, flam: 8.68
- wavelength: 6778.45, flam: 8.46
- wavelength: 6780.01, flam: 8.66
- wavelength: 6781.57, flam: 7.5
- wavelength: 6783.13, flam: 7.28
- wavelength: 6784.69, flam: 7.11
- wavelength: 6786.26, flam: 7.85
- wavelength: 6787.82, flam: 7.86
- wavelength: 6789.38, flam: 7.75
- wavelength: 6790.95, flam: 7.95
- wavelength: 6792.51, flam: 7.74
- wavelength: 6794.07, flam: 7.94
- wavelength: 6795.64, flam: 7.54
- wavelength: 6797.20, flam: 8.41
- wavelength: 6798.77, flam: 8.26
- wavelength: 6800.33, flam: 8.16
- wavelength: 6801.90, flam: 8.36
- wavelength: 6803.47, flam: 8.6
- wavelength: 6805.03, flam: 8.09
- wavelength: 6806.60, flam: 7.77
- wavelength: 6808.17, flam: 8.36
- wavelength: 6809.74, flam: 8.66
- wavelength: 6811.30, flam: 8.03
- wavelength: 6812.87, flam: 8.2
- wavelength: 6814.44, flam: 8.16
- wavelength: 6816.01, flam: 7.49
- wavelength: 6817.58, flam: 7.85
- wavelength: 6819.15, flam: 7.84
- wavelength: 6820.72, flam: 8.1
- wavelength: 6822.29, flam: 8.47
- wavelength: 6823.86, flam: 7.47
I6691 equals 0.77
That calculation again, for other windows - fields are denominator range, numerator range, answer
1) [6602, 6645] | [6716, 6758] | 0.77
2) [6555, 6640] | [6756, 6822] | 0.74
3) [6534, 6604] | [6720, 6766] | 0.74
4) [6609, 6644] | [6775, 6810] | 0.76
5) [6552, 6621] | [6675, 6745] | 0.77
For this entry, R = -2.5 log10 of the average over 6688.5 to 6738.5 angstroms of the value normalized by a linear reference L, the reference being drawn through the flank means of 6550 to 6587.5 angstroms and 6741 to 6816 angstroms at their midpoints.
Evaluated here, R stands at 0.08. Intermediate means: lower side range 11.2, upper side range 8.23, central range 8.53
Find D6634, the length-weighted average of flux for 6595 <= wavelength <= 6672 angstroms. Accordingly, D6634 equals 10.4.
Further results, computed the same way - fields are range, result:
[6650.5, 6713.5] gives 9.11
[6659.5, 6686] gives 9.32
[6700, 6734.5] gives 8.37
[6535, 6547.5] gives 12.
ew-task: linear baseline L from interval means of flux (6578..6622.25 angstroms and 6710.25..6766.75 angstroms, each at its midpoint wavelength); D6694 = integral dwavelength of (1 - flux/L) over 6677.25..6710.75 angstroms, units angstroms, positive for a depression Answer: 1.4 angstroms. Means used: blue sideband 11.1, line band 8.83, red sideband 8.32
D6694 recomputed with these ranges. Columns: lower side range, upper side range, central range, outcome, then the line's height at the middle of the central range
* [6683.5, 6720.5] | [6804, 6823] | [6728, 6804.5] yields 0.6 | 8.33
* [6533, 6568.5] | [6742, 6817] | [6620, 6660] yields 0.5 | 10.3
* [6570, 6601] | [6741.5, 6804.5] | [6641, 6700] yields 2.6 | 9.81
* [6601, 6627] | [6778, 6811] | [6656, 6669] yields 0.9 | 10.2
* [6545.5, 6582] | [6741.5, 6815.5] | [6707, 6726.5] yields 1.8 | 9.09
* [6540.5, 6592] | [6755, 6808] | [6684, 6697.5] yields 1.0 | 9.5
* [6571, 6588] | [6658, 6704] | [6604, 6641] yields -1.4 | 10.3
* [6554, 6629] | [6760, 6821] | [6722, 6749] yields 1.6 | 8.96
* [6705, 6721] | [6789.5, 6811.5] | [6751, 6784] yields -0.6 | 8.19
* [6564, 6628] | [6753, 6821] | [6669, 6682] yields 0.6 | 9.87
